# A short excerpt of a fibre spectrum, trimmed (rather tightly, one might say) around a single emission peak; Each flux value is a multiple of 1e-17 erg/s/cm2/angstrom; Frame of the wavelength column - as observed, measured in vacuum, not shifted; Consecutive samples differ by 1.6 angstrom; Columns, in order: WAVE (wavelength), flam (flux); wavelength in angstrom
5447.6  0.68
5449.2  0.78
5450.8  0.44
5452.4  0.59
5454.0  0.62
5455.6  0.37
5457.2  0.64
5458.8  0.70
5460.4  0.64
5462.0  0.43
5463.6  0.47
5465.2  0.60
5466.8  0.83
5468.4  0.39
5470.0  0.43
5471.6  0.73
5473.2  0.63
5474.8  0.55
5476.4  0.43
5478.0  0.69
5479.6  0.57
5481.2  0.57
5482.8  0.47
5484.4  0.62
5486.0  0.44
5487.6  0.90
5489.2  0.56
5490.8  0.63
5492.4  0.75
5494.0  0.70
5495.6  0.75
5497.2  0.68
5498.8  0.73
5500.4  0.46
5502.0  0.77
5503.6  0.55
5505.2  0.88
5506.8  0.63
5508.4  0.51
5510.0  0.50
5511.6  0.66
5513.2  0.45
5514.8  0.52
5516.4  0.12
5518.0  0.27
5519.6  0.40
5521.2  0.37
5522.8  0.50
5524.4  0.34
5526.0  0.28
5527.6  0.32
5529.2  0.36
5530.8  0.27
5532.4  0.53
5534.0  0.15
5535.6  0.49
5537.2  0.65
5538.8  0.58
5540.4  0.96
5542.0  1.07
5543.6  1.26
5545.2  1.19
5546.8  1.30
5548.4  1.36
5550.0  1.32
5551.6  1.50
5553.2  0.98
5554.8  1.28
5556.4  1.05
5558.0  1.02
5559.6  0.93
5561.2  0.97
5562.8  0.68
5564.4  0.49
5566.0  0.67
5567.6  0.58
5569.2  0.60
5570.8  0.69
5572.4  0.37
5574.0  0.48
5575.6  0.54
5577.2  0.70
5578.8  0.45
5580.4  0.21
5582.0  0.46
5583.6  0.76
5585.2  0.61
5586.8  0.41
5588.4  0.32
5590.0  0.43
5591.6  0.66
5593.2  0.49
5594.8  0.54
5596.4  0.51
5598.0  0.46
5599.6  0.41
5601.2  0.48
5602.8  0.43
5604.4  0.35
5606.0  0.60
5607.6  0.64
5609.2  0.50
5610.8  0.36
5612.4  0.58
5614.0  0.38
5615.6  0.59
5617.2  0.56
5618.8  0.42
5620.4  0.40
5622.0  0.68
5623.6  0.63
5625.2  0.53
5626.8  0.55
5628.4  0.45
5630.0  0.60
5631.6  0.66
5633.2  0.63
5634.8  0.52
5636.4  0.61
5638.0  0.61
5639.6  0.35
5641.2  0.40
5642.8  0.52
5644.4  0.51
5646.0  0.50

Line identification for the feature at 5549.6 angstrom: C IV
